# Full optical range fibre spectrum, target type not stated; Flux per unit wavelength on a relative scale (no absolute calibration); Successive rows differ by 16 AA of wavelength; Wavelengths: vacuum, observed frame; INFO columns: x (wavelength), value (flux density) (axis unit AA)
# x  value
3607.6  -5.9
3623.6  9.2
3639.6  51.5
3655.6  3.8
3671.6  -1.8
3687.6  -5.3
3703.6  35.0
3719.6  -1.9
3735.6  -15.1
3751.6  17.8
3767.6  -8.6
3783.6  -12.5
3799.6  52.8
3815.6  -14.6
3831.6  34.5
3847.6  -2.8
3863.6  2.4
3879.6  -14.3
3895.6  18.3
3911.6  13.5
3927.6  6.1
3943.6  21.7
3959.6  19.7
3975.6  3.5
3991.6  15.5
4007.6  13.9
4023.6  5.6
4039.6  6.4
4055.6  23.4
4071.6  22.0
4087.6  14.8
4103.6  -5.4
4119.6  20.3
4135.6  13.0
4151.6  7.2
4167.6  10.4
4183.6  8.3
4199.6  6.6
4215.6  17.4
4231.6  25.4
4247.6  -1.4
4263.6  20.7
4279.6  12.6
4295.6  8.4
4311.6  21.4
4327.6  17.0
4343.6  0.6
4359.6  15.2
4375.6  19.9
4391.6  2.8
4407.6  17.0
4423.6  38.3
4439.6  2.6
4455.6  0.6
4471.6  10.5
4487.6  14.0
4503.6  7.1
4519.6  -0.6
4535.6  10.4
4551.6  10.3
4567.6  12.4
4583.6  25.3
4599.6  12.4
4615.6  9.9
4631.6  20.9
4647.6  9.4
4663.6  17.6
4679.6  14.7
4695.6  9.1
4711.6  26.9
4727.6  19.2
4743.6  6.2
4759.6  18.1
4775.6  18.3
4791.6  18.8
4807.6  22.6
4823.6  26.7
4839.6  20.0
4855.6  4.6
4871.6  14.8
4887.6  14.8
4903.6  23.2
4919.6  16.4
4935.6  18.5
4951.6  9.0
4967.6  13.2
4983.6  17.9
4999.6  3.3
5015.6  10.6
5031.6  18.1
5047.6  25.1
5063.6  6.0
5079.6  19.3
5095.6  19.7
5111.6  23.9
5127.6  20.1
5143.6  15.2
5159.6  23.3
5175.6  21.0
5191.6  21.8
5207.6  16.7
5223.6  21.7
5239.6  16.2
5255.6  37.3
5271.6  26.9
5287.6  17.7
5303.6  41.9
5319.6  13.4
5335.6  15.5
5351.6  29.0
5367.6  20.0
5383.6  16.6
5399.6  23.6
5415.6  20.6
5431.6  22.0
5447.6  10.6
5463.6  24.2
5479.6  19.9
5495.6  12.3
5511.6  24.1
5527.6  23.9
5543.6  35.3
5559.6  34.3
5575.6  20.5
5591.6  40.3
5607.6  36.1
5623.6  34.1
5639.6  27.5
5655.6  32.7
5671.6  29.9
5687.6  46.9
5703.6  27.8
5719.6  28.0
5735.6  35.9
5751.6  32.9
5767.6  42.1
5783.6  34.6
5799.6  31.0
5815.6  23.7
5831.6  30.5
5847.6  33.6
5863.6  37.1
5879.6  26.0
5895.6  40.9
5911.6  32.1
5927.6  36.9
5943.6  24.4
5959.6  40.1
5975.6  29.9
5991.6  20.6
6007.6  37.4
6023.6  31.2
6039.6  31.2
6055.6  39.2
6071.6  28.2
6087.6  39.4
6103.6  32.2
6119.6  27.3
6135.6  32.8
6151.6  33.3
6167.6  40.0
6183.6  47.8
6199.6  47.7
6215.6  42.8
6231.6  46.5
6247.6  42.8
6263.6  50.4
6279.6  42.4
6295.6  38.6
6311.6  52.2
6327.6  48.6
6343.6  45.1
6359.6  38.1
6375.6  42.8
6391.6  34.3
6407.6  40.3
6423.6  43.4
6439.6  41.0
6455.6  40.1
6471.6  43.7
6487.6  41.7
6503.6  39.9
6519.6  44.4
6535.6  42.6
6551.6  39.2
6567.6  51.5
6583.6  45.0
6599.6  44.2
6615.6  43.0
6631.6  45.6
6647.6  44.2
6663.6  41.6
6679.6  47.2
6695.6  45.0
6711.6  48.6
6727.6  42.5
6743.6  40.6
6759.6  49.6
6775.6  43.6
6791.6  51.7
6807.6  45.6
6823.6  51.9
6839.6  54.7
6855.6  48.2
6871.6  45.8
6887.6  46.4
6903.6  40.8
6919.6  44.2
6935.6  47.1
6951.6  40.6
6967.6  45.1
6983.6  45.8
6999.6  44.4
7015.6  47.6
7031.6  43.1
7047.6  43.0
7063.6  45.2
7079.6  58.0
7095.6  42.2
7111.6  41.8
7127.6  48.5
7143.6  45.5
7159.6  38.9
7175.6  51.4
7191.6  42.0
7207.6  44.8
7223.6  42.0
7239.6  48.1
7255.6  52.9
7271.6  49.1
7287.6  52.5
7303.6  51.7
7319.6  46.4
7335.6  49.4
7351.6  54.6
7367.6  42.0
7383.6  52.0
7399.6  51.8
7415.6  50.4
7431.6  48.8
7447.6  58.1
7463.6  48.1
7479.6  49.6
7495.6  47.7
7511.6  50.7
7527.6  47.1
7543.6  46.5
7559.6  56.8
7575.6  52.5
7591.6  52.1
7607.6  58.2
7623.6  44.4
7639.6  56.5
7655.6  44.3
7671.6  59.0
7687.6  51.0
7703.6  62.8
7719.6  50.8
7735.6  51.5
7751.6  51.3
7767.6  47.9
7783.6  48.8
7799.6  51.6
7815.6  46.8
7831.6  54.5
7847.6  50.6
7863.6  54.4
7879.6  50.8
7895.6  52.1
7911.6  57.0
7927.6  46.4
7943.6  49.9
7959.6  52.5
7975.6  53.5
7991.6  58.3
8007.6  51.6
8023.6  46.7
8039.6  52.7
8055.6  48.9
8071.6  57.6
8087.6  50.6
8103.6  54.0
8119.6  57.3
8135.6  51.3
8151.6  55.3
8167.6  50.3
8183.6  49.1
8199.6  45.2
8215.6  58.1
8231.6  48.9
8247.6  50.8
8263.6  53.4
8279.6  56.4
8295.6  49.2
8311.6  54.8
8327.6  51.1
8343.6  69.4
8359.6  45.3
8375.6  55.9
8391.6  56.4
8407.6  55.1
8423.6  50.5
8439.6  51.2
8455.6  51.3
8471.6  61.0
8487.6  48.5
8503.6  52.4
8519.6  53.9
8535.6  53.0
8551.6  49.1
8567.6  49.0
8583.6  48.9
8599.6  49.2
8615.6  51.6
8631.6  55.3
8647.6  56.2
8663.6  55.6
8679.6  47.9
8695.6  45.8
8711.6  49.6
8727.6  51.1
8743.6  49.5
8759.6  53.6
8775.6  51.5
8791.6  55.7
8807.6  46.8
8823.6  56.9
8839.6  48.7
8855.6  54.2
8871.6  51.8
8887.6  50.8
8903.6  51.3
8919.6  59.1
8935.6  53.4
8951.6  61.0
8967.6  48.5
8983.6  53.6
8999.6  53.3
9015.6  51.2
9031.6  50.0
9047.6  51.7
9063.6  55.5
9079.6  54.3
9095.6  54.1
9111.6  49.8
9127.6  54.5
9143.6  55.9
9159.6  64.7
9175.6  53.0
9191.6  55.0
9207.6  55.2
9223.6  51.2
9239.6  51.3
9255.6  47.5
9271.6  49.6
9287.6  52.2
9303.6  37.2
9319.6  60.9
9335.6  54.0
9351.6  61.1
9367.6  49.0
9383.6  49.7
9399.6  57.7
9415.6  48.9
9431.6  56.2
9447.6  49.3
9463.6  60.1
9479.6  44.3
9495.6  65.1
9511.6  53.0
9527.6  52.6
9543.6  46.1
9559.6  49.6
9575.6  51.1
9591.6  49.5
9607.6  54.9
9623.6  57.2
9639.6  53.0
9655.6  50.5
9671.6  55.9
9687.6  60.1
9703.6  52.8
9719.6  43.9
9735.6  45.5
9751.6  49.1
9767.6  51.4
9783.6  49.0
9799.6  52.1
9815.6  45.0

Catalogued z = 0.390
